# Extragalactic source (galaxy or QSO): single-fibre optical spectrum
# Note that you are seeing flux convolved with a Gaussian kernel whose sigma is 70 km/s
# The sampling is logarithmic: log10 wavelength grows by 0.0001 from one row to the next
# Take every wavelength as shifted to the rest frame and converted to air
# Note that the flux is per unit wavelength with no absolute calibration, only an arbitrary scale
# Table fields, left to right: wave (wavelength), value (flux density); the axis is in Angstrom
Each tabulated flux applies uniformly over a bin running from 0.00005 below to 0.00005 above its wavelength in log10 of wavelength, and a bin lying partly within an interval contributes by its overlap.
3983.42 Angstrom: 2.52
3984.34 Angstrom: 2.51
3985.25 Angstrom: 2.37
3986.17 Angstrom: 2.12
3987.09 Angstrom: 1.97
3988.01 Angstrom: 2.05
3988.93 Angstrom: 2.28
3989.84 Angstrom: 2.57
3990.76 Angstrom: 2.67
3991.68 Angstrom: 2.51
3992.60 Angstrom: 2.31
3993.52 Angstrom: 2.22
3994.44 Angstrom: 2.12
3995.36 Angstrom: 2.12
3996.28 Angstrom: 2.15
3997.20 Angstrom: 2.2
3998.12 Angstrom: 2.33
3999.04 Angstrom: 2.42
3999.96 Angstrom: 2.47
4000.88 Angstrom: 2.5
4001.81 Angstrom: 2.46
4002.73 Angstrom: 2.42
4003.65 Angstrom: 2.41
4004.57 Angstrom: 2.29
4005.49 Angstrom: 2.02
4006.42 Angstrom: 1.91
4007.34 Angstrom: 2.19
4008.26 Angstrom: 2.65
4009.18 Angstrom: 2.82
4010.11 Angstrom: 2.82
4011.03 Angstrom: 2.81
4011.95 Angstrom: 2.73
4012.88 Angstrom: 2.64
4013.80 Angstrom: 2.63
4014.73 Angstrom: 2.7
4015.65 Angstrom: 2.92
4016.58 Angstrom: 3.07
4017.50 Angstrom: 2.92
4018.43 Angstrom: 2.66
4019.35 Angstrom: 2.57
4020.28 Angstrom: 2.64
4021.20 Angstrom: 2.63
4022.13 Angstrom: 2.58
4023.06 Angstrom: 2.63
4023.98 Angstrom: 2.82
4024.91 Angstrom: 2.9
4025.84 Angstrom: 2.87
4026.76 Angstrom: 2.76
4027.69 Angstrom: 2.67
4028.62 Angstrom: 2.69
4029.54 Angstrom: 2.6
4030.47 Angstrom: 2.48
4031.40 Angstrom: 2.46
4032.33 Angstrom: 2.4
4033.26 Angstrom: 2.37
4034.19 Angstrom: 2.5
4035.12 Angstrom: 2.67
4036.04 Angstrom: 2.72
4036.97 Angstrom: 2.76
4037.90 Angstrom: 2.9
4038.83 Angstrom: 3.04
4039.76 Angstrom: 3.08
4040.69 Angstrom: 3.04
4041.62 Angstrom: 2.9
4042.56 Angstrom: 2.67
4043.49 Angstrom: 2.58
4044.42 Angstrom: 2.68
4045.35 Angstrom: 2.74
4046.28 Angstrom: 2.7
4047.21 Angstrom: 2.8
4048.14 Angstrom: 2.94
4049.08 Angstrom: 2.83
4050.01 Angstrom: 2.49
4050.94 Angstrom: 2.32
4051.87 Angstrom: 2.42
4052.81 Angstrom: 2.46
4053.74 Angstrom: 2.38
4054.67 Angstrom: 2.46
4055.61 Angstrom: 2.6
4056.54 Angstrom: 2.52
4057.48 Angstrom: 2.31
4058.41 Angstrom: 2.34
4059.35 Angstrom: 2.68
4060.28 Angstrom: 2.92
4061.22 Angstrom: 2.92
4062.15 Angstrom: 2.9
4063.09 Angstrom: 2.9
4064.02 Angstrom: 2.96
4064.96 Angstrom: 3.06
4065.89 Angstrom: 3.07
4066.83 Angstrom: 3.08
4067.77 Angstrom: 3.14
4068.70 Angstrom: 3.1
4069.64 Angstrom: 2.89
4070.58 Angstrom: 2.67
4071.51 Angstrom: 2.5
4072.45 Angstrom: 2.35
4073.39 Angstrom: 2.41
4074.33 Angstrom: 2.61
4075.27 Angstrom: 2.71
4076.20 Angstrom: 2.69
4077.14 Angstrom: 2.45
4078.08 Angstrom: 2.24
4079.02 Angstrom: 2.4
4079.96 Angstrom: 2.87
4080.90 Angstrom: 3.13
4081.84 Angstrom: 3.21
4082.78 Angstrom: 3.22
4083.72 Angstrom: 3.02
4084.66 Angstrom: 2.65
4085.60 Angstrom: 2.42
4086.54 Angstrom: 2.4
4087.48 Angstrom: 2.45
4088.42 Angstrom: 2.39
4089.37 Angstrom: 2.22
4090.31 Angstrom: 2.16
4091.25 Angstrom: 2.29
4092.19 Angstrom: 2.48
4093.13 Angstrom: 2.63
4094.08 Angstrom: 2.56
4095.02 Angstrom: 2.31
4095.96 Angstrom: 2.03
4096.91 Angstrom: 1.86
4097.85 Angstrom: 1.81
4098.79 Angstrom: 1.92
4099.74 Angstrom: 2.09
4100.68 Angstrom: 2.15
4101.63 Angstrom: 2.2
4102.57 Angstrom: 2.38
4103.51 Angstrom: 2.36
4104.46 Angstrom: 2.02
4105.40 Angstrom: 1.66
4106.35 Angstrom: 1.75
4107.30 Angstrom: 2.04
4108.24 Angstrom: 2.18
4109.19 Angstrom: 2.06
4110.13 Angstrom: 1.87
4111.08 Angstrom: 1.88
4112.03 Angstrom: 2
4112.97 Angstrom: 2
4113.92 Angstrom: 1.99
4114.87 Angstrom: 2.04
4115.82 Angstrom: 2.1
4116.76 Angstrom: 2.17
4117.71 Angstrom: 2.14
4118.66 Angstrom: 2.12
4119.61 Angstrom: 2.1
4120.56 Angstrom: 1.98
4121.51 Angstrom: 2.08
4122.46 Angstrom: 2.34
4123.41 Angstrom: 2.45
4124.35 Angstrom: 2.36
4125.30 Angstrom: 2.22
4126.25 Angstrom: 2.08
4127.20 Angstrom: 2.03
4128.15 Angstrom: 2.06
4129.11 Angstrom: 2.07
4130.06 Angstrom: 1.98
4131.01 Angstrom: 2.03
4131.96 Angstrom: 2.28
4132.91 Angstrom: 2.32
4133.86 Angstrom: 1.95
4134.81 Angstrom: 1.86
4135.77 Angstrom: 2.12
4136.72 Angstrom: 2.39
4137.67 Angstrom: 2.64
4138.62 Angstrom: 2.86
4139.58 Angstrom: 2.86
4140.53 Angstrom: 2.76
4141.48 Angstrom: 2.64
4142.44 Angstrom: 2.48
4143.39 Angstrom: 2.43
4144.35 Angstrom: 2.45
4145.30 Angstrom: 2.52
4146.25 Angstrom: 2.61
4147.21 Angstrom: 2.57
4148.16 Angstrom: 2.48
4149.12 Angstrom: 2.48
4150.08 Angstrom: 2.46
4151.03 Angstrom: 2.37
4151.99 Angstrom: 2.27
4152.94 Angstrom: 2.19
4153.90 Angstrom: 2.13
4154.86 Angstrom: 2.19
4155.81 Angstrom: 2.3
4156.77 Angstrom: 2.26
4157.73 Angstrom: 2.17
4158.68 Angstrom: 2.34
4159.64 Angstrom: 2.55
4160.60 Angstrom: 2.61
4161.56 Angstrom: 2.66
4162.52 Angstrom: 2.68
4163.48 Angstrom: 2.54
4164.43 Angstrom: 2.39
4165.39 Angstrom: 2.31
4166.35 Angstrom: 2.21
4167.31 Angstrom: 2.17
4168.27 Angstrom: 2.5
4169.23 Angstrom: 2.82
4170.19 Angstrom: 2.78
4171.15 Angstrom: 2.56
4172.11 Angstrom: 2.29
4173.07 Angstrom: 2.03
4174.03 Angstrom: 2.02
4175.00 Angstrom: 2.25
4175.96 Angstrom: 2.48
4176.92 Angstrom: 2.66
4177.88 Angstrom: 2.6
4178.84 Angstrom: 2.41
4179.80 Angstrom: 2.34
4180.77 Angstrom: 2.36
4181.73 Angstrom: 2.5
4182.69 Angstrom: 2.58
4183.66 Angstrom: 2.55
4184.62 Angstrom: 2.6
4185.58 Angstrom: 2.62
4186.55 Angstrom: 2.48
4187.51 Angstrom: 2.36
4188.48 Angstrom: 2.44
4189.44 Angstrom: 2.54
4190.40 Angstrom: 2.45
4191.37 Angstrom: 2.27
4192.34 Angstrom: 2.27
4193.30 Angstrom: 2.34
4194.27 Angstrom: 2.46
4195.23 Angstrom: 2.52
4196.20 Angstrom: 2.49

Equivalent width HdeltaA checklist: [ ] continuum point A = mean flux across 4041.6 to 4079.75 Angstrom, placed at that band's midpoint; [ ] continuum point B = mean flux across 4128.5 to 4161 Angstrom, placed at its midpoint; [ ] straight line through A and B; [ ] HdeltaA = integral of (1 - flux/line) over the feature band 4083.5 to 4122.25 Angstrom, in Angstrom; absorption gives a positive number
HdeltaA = 5.51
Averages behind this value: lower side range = 2.68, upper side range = 2.37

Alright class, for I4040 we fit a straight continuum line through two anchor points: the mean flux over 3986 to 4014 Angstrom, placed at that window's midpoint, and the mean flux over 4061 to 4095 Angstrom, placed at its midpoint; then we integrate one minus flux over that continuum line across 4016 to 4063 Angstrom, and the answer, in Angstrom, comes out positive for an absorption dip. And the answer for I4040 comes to -2.7 Angstrom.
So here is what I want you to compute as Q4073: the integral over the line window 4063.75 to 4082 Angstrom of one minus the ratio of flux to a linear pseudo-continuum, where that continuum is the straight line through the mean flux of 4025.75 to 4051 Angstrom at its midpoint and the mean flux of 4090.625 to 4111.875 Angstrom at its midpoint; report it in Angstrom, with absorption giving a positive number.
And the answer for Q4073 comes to -3.0 Angstrom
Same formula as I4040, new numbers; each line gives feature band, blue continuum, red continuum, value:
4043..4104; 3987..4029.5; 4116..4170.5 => -3.4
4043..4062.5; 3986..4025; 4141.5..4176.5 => -1.2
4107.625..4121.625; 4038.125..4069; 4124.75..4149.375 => 2.4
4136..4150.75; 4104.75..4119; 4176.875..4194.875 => -2.5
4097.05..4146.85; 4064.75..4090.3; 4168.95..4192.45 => 7.7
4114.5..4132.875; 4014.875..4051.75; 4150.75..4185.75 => 2.7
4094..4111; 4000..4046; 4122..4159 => 2.7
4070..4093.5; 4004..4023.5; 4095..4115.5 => -4.5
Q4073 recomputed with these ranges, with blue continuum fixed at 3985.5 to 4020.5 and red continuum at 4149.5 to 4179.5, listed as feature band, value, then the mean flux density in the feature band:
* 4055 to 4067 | -1.7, 2.78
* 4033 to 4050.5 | -2.3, 2.76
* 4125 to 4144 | 0.8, 2.3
